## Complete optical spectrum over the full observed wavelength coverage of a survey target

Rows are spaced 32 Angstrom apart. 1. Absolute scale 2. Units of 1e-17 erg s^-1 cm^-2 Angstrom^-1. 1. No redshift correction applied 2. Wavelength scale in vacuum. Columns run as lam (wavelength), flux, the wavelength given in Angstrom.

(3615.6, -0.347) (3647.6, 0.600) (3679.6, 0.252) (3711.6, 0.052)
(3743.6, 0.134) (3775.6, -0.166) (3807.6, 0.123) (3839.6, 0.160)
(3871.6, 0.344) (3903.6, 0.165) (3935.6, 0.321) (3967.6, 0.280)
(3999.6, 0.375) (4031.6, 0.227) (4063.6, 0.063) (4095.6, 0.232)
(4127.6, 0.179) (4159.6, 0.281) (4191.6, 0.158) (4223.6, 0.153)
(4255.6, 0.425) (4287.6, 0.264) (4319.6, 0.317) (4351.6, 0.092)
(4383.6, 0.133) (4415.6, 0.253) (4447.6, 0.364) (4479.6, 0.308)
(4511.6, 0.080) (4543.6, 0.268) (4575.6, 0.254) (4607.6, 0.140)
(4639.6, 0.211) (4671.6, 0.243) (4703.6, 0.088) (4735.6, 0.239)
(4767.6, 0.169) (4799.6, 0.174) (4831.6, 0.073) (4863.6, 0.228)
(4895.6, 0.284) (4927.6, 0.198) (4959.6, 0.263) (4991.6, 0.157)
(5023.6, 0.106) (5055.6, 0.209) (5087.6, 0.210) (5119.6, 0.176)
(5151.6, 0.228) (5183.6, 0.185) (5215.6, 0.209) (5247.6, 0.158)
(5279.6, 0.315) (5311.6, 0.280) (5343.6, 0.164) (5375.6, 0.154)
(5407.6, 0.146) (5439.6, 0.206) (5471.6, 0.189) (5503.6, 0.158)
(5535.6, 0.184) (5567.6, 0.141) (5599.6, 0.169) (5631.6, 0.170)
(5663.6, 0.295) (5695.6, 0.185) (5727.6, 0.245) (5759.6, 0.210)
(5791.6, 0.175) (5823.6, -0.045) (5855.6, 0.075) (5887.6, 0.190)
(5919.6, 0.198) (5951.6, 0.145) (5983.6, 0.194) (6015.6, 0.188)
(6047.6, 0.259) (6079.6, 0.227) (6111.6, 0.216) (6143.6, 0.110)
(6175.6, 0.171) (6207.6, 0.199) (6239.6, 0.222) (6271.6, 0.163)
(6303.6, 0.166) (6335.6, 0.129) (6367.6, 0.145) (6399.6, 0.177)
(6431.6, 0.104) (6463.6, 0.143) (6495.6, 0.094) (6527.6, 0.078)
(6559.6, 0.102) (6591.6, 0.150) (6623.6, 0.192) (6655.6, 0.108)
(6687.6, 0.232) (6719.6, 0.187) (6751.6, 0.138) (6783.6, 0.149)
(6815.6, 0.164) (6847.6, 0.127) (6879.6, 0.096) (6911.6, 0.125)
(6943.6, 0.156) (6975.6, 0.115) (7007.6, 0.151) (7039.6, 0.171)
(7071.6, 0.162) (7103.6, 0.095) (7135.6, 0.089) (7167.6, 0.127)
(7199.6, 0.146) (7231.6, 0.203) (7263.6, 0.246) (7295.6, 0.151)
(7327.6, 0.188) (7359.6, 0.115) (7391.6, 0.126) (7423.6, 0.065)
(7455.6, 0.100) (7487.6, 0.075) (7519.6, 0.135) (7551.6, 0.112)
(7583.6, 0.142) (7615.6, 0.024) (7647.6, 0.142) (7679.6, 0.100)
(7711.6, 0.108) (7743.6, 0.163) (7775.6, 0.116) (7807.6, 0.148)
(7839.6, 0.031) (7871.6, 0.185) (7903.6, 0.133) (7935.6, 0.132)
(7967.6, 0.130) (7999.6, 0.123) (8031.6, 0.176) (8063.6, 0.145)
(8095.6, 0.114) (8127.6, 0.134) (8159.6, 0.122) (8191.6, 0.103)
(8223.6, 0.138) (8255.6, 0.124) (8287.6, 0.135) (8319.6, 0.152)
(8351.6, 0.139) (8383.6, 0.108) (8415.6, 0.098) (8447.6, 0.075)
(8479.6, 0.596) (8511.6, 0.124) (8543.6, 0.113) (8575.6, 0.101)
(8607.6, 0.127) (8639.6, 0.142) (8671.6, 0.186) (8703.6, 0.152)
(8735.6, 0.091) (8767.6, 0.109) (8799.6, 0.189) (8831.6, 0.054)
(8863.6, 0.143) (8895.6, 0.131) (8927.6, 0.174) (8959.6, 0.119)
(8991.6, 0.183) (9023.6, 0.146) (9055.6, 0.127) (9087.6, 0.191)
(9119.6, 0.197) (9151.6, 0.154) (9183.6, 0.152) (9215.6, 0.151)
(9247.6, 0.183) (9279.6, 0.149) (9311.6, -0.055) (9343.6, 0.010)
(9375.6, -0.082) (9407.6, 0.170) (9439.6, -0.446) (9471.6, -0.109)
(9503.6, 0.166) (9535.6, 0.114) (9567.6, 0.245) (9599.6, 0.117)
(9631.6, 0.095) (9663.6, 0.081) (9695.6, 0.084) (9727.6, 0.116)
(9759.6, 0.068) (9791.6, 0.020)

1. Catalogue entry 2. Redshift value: 1.274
